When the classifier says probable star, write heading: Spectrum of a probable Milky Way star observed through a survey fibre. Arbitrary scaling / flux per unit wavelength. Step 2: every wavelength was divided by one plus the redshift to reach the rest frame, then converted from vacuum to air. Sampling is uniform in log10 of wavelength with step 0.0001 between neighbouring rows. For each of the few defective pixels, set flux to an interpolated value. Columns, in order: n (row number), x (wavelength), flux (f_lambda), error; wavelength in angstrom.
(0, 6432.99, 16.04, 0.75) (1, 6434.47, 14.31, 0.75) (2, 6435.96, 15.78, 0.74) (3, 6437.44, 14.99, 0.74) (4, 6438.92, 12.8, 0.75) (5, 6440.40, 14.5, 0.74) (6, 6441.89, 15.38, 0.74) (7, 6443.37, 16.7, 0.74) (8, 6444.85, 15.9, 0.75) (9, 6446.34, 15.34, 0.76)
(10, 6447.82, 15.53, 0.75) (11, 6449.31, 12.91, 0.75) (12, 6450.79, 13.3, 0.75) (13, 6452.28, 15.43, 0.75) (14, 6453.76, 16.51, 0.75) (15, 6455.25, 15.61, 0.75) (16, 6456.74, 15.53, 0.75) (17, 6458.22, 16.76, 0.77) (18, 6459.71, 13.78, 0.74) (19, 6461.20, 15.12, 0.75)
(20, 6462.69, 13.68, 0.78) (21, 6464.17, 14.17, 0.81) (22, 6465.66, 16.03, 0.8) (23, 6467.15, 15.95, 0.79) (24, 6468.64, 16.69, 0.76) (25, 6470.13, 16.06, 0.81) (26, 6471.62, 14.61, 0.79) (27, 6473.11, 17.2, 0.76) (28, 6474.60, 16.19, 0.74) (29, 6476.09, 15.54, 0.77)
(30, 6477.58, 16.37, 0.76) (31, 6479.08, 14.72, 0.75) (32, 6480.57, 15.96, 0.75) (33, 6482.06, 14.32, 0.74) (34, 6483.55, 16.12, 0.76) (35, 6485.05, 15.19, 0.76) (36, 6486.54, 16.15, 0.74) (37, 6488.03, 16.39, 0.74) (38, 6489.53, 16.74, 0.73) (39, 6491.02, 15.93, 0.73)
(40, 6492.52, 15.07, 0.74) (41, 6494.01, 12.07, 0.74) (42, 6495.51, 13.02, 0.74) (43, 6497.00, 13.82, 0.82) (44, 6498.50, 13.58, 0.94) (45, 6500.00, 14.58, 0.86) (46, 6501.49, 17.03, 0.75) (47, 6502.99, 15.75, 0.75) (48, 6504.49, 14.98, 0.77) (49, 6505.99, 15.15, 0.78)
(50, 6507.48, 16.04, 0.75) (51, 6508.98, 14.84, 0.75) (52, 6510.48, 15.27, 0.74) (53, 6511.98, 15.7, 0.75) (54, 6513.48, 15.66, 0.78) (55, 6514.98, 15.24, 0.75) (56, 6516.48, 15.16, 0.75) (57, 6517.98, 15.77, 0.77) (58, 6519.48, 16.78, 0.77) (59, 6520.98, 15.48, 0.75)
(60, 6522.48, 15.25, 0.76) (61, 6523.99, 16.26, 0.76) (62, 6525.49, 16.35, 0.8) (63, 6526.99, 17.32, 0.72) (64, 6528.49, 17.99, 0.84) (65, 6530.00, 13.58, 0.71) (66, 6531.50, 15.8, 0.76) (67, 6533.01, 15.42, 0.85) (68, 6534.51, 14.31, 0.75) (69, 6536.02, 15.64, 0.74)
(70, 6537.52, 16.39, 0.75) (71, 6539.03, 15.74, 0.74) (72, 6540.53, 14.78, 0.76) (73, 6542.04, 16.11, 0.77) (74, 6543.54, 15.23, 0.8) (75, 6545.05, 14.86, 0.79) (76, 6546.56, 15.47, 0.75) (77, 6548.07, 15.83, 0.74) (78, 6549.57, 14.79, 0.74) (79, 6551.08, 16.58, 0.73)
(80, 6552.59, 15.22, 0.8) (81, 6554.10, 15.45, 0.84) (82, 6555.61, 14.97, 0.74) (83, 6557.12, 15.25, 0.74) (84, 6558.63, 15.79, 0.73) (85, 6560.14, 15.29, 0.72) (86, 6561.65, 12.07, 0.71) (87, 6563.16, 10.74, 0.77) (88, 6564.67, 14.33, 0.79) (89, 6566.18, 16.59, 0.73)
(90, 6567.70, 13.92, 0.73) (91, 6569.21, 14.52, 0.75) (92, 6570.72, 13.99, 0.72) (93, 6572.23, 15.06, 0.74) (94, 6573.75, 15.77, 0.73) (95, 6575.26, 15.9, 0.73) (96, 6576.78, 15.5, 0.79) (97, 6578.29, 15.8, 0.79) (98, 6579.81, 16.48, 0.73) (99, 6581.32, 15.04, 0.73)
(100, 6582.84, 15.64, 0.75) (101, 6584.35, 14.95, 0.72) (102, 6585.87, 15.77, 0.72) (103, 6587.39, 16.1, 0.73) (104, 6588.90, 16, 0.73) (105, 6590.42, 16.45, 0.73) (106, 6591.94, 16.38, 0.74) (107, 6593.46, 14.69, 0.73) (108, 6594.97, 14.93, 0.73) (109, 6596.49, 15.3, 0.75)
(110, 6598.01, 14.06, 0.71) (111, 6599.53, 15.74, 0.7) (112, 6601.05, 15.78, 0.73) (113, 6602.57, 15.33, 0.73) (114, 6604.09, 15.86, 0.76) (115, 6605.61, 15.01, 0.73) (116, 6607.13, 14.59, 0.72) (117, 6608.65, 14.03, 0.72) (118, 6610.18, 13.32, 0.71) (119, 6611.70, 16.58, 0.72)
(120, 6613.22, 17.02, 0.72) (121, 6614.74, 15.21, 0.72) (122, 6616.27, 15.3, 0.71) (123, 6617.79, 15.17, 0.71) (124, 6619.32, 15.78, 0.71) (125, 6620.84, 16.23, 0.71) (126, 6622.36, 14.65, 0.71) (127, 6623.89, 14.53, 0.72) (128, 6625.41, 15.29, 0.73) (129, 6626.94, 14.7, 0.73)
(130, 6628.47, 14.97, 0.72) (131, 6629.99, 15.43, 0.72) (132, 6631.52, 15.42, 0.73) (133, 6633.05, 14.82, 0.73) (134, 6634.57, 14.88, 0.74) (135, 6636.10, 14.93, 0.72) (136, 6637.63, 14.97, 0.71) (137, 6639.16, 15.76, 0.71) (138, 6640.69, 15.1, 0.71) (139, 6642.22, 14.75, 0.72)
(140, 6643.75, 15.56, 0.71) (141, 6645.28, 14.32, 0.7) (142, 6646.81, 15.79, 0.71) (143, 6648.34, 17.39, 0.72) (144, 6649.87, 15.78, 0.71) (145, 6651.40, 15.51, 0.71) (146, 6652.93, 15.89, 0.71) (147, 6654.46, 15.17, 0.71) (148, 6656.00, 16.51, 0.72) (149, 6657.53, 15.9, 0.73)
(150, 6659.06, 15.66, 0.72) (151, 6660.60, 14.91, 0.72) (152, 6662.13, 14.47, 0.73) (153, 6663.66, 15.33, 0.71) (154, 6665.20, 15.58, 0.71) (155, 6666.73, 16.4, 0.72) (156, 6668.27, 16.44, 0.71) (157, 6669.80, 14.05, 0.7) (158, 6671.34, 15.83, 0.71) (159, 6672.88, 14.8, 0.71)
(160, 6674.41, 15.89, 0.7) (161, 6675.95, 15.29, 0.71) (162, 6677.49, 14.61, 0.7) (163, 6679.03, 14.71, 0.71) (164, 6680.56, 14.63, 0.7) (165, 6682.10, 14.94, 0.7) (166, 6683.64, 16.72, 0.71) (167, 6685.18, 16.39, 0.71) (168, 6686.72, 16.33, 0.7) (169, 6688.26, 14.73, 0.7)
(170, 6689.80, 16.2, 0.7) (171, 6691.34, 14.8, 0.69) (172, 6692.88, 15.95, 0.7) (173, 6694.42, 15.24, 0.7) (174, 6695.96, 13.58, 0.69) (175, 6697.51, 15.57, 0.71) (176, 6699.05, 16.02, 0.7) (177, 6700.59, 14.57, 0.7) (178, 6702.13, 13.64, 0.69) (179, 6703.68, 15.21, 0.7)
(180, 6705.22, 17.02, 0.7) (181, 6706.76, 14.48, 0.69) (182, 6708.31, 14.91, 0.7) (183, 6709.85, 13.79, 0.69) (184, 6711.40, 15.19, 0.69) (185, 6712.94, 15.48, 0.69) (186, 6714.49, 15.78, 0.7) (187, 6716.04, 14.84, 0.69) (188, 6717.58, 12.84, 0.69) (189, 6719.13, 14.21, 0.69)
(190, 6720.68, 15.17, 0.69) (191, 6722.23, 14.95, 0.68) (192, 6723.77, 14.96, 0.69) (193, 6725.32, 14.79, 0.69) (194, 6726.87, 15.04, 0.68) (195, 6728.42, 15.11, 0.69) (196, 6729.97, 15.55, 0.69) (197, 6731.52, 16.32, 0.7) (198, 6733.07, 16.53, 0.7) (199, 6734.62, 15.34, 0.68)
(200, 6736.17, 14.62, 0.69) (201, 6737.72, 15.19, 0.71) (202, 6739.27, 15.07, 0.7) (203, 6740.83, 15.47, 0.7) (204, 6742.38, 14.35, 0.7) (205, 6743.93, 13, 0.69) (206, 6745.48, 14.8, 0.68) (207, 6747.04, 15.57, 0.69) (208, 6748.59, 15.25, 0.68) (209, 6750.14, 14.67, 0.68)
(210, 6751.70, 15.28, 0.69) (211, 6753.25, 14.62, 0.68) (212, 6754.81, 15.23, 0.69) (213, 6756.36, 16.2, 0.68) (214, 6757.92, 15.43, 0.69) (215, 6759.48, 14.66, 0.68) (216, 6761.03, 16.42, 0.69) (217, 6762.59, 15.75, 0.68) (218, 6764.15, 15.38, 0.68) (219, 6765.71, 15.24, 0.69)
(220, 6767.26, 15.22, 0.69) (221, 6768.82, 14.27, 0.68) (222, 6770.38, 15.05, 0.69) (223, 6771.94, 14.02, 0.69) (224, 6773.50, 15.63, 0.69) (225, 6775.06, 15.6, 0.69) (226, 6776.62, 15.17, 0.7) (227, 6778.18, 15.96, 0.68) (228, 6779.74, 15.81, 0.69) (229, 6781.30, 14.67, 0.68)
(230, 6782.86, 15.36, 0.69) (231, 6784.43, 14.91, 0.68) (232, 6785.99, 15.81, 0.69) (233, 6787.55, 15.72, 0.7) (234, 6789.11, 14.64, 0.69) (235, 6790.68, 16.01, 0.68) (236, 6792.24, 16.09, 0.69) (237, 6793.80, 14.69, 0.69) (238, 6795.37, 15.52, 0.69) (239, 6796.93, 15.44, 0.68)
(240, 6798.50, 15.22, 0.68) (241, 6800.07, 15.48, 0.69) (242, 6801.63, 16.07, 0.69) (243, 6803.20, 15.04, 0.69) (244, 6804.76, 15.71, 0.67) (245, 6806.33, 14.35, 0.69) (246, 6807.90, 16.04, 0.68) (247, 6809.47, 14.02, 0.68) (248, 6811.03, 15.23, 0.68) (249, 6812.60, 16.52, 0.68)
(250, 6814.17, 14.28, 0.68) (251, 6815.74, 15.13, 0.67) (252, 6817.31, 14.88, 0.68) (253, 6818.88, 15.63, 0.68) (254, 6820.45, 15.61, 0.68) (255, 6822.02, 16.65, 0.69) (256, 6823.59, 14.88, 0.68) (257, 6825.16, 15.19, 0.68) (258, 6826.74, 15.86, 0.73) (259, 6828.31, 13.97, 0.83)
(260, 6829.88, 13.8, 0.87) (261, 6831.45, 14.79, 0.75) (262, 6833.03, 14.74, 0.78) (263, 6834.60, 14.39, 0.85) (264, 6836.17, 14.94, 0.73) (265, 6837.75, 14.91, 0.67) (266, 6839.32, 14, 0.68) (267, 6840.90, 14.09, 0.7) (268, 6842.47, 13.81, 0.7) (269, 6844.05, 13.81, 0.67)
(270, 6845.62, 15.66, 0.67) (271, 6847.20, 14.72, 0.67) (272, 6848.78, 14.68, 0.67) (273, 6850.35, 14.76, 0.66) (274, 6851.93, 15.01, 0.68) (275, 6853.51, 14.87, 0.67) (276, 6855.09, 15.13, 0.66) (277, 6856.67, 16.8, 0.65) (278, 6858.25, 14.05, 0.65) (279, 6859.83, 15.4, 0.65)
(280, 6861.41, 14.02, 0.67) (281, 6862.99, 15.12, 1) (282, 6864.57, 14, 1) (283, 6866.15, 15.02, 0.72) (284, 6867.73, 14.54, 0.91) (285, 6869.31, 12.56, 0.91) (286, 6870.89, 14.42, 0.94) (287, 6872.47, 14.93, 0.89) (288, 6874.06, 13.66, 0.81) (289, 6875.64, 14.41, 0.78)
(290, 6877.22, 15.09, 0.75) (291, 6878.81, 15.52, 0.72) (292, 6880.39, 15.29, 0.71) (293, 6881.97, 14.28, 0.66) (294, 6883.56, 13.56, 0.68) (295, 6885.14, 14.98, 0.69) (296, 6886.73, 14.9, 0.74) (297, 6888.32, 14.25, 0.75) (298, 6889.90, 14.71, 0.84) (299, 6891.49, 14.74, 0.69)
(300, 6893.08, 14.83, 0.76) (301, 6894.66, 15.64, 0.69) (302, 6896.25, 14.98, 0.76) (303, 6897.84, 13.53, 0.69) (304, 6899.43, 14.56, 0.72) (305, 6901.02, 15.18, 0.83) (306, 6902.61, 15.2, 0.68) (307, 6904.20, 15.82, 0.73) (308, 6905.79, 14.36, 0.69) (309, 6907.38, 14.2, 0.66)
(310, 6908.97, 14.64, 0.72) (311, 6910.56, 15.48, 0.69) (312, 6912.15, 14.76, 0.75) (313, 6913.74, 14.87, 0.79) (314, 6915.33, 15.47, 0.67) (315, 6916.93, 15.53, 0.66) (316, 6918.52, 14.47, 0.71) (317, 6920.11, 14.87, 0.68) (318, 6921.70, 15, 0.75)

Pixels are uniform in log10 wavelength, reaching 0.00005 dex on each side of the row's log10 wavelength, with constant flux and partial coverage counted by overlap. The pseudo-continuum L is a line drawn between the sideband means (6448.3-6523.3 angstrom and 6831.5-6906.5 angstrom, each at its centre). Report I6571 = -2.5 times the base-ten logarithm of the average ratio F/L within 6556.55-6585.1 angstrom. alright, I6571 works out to 0.02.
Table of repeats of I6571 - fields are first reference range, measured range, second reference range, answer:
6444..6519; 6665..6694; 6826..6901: -0.04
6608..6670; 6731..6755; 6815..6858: 0.00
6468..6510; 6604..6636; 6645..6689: 0.02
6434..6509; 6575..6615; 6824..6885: -0.03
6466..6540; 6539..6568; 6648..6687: 0.04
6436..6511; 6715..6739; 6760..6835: 0.01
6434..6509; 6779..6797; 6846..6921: -0.04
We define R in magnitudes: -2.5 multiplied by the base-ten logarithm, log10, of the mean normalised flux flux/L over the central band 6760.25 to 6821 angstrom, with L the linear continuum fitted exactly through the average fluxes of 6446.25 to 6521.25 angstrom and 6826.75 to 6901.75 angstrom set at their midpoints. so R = -0.04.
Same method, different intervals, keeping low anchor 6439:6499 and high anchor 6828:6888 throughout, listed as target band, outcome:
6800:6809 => -0.05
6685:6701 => -0.04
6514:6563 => -0.02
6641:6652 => -0.04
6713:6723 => 0.01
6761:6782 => -0.04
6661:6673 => -0.03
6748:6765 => -0.04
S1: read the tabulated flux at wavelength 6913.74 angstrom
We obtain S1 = 14.87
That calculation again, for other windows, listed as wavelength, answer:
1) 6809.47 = 14.02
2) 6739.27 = 15.07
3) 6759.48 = 14.66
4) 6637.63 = 14.97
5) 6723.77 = 14.96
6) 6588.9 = 16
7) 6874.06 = 13.66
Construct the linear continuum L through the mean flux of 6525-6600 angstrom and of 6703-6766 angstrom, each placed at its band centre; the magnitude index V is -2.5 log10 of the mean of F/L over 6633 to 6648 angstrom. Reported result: 0.00 mag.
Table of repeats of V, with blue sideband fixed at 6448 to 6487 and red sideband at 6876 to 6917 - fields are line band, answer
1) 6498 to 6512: 0.00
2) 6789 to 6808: -0.03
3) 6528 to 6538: -0.01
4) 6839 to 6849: 0.04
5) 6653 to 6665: -0.02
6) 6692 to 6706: -0.01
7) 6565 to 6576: 0.01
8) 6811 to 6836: -0.01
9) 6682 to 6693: -0.05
